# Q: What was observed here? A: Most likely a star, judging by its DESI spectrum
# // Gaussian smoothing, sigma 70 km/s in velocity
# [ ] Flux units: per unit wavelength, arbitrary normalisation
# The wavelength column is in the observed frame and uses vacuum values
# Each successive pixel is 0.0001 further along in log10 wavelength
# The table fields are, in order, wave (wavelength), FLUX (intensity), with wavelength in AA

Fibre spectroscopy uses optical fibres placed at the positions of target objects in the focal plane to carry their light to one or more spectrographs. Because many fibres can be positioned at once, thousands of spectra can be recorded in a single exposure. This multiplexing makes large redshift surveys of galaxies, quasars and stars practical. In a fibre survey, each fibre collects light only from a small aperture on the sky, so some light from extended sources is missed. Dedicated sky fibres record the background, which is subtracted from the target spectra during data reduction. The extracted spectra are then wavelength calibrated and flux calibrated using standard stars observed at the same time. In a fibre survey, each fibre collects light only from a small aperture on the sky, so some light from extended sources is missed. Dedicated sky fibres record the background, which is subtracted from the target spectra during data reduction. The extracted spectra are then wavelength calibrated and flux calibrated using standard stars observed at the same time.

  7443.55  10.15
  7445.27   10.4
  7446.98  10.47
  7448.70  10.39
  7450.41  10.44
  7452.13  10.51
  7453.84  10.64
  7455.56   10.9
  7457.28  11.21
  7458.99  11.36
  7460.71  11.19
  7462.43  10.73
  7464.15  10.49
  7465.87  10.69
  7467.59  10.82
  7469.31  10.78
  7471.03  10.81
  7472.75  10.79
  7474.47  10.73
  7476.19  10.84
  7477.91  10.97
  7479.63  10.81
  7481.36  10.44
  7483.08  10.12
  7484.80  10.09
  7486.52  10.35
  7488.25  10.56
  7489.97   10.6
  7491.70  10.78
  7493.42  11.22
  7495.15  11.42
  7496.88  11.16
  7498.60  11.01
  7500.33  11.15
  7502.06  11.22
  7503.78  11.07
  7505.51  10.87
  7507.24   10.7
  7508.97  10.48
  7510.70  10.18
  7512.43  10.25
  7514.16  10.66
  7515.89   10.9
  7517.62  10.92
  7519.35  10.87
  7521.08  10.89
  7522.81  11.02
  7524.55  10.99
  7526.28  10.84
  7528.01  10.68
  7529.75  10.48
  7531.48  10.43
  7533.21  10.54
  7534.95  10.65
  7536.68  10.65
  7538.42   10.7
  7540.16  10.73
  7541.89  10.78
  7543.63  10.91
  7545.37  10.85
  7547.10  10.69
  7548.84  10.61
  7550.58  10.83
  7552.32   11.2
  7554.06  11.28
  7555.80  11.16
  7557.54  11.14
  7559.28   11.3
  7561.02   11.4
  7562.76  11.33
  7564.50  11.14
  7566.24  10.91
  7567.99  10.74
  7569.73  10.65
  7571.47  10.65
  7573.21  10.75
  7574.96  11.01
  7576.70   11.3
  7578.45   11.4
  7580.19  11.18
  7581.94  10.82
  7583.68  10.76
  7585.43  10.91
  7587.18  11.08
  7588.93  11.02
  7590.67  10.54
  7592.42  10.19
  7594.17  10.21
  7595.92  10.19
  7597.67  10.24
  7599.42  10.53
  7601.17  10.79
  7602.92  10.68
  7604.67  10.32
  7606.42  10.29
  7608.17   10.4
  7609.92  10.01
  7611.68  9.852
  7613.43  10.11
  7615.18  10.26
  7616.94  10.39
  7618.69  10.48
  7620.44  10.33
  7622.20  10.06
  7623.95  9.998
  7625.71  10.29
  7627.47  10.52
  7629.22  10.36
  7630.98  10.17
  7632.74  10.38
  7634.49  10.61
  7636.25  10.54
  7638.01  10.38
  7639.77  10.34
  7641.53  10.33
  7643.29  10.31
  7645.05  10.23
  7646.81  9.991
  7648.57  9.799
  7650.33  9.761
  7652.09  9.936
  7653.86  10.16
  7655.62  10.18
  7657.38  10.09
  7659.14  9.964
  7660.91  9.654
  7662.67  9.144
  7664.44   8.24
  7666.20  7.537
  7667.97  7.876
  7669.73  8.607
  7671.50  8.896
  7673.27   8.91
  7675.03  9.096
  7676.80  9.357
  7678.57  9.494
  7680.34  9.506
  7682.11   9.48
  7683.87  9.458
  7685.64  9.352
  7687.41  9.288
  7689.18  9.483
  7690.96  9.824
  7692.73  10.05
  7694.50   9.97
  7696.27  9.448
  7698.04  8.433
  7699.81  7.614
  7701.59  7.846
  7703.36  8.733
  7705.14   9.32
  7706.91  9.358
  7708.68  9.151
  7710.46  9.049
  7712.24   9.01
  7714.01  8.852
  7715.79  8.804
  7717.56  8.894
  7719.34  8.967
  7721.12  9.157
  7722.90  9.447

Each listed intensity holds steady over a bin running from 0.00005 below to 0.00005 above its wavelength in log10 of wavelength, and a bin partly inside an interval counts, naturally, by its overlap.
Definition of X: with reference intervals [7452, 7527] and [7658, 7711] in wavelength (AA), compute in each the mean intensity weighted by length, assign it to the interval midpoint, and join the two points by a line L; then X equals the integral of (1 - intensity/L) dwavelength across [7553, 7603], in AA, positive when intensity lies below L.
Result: -4.3 AA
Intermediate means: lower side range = 10.8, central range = 10.9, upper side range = 9.08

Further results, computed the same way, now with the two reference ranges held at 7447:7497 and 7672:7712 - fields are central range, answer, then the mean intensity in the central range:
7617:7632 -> -0.96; 10.3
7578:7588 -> -1.06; 11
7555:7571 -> -1.55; 11.1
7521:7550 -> -1.23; 10.7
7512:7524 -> -0.46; 10.8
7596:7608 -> -0.77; 10.5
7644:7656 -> -0.66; 10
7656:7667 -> 0.28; 9.17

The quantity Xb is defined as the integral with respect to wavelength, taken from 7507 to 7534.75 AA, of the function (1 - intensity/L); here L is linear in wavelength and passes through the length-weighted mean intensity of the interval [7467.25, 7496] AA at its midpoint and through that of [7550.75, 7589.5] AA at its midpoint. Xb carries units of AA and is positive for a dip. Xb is 0.5 AA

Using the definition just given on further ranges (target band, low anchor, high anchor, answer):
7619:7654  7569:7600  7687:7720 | -0.8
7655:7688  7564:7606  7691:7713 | 1.1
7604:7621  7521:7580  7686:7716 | -0.1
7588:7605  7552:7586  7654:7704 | 0.2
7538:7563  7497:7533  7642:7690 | -1.3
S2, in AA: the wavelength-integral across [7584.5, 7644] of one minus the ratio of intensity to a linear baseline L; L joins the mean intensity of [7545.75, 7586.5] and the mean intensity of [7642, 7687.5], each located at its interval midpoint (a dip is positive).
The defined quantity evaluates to -0.96 AA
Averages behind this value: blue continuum 11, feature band 10.4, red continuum 9.41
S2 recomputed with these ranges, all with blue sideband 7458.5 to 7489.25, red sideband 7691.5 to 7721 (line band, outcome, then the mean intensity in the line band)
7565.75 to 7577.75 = -1.1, 10.9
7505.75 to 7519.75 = -0.3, 10.6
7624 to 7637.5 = -1.2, 10.4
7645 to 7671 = -0.1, 9.38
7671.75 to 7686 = -0.2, 9.31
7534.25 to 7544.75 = -0.5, 10.7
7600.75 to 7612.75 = -0.7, 10.3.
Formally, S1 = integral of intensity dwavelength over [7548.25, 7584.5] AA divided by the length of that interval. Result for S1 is 11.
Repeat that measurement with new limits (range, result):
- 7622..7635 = 10.3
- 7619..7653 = 10.2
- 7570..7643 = 10.5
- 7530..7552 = 10.7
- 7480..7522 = 10.7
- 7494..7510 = 11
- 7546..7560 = 11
